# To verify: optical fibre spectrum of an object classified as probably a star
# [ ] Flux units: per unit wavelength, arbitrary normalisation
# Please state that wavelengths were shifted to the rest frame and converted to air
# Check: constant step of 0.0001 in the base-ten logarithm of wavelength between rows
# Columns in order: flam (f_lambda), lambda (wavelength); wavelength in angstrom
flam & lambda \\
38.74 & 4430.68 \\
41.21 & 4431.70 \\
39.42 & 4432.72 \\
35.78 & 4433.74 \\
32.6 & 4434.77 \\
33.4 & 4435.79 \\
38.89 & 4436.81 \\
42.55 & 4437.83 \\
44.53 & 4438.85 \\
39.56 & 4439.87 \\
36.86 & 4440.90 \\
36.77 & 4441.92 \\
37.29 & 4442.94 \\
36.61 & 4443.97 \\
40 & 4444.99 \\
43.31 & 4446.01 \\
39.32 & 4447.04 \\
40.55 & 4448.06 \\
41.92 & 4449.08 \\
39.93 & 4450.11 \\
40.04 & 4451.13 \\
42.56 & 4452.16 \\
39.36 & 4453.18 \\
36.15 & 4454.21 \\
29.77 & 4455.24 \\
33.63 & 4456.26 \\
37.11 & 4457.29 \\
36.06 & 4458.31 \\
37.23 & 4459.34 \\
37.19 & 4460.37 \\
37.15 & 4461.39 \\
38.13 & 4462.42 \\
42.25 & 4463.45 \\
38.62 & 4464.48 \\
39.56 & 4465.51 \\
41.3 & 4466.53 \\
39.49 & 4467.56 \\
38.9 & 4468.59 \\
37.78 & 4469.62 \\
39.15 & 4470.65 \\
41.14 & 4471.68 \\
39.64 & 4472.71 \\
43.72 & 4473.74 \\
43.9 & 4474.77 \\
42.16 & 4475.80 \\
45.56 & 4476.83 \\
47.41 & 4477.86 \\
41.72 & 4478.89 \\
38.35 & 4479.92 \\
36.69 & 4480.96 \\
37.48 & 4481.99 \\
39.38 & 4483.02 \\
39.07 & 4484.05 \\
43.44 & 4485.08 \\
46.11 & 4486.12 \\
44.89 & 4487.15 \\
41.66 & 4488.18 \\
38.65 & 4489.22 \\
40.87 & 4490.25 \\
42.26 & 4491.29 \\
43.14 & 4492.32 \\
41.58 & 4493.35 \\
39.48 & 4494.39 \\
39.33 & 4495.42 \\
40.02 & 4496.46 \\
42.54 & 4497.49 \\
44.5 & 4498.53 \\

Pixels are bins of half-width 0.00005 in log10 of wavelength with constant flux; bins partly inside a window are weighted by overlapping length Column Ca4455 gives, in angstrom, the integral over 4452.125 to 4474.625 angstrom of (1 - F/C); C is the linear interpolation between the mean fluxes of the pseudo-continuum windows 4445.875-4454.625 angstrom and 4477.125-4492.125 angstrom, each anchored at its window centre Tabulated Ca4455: 1.2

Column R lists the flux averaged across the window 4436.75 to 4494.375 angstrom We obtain 40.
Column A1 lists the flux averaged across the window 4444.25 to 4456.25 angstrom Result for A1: 39.1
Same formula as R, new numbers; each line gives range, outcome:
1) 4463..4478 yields 41.2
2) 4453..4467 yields 37.3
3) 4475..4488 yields 41.9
